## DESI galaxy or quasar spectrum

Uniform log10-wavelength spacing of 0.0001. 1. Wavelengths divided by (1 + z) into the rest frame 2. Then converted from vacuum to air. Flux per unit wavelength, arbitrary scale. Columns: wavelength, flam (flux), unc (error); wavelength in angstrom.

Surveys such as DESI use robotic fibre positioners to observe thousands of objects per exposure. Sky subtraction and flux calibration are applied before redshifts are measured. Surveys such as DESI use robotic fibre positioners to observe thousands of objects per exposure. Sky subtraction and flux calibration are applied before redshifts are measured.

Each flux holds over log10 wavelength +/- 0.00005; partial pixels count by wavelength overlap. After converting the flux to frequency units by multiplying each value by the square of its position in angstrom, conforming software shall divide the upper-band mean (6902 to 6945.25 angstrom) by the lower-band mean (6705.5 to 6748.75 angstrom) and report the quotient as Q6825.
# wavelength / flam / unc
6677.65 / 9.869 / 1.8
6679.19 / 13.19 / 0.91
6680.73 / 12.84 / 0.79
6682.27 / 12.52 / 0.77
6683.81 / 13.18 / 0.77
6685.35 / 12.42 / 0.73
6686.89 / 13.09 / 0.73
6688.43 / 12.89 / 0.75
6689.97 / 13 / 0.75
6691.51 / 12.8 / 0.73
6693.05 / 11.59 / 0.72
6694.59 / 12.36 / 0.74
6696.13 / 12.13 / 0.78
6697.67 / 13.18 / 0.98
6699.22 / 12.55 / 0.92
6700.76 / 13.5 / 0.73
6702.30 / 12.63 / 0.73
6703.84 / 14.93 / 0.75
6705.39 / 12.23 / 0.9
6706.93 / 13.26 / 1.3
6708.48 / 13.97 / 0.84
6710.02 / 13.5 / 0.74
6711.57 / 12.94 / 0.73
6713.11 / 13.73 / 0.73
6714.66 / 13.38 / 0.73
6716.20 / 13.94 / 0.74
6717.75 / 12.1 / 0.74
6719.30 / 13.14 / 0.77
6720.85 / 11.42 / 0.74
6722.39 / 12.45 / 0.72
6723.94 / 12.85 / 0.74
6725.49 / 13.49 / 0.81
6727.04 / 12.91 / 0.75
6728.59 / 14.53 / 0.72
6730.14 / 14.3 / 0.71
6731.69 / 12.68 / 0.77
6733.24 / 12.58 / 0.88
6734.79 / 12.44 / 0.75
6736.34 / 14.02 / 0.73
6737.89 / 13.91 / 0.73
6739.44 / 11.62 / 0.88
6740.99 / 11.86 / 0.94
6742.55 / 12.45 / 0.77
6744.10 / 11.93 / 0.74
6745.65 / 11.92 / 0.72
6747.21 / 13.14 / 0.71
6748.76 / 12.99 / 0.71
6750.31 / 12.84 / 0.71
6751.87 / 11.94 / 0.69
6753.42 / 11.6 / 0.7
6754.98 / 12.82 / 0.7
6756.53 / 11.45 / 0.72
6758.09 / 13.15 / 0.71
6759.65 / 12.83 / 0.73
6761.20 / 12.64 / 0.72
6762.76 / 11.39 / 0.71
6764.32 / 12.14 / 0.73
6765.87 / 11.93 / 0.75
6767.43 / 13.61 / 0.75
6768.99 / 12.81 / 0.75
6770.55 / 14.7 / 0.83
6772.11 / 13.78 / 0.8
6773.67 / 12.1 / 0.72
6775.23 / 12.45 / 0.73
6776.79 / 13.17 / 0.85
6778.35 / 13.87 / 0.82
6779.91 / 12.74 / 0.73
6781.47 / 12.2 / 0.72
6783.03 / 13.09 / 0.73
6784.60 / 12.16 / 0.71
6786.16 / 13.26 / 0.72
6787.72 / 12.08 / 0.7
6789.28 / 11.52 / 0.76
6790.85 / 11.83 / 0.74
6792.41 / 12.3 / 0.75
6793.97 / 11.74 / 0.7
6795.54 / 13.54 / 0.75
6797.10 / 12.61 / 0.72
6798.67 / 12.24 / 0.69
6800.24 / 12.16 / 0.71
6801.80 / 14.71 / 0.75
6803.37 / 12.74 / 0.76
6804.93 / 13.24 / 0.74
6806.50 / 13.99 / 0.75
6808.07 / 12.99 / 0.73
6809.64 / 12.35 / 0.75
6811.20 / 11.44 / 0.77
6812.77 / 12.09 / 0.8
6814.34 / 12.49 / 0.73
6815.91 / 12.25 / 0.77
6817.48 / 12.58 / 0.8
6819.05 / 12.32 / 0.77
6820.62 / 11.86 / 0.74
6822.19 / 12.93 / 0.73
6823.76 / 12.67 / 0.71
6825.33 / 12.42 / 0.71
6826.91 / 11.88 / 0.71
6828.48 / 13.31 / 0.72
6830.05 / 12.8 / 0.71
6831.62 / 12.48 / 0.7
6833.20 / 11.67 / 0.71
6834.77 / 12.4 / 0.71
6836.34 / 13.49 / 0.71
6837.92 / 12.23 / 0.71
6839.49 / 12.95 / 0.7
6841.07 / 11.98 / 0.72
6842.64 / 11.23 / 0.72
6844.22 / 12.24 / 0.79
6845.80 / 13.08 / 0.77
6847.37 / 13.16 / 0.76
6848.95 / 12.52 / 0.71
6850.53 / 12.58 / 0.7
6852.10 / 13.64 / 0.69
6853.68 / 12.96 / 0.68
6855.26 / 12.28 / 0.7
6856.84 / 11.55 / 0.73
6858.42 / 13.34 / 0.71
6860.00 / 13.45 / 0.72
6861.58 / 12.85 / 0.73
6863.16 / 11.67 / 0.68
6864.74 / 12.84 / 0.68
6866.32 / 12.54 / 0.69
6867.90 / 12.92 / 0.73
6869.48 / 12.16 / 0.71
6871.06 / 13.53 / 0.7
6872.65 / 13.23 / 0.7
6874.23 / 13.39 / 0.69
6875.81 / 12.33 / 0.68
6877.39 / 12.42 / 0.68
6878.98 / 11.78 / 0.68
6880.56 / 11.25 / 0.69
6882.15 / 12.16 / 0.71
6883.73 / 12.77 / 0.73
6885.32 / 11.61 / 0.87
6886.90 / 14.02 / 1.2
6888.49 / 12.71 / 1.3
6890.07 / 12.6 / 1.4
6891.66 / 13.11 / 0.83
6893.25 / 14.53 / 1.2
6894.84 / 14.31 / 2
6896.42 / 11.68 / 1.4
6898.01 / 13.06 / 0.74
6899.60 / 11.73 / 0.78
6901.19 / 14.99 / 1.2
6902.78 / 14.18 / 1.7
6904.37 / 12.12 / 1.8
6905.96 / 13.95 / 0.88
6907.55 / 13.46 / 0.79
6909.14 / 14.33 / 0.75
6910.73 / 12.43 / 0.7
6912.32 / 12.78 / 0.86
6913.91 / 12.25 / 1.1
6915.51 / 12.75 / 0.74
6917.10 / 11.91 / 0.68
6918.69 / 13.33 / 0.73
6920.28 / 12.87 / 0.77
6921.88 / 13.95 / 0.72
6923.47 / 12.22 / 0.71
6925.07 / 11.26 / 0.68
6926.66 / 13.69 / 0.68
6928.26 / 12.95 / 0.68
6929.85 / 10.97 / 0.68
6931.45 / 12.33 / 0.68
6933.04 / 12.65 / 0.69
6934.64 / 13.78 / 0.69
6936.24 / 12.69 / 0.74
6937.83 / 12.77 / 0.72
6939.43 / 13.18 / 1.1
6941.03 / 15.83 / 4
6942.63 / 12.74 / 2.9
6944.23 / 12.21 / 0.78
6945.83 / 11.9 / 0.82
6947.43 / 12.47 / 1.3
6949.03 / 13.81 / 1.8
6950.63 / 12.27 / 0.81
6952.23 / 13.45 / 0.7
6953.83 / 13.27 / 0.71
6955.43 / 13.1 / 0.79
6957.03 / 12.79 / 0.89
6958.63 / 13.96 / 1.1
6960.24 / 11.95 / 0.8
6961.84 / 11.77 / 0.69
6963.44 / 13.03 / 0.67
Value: 1.06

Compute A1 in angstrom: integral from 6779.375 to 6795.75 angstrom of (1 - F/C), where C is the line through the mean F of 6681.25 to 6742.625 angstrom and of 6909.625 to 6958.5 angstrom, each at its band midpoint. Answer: 0.7 angstrom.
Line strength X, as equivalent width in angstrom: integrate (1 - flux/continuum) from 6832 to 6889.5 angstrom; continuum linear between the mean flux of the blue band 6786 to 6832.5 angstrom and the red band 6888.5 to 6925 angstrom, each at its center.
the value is 1.1 angstrom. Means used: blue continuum 12.5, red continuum 13.1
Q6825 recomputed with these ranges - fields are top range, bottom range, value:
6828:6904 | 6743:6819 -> 1.04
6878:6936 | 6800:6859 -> 1.04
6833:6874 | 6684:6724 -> 1.02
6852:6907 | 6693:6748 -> 1.04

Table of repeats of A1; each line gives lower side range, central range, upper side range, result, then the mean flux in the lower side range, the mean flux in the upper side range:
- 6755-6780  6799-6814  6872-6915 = 0.0 angstrom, 12.8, 12.9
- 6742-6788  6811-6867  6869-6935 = 1.0 angstrom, 12.6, 12.8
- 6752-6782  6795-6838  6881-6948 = 0.4 angstrom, 12.7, 12.9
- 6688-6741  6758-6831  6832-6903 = 1.2 angstrom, 13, 12.7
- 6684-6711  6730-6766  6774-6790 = 0.8 angstrom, 12.9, 12.6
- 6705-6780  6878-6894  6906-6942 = 0.3 angstrom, 12.9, 12.9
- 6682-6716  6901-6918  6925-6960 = -0.2 angstrom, 13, 12.9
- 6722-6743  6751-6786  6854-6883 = 0.6 angstrom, 13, 12.5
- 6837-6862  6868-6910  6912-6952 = -0.9 angstrom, 12.6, 12.8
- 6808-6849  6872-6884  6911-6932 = 0.1 angstrom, 12.4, 12.6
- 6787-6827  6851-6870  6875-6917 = 0.1 angstrom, 12.5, 12.9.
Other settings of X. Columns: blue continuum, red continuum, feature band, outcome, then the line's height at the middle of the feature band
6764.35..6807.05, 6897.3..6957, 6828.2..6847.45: 0.56 angstrom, 12.9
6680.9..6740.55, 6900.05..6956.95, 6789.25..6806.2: 0.39 angstrom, 13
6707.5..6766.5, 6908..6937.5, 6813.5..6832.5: 0.39 angstrom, 12.8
